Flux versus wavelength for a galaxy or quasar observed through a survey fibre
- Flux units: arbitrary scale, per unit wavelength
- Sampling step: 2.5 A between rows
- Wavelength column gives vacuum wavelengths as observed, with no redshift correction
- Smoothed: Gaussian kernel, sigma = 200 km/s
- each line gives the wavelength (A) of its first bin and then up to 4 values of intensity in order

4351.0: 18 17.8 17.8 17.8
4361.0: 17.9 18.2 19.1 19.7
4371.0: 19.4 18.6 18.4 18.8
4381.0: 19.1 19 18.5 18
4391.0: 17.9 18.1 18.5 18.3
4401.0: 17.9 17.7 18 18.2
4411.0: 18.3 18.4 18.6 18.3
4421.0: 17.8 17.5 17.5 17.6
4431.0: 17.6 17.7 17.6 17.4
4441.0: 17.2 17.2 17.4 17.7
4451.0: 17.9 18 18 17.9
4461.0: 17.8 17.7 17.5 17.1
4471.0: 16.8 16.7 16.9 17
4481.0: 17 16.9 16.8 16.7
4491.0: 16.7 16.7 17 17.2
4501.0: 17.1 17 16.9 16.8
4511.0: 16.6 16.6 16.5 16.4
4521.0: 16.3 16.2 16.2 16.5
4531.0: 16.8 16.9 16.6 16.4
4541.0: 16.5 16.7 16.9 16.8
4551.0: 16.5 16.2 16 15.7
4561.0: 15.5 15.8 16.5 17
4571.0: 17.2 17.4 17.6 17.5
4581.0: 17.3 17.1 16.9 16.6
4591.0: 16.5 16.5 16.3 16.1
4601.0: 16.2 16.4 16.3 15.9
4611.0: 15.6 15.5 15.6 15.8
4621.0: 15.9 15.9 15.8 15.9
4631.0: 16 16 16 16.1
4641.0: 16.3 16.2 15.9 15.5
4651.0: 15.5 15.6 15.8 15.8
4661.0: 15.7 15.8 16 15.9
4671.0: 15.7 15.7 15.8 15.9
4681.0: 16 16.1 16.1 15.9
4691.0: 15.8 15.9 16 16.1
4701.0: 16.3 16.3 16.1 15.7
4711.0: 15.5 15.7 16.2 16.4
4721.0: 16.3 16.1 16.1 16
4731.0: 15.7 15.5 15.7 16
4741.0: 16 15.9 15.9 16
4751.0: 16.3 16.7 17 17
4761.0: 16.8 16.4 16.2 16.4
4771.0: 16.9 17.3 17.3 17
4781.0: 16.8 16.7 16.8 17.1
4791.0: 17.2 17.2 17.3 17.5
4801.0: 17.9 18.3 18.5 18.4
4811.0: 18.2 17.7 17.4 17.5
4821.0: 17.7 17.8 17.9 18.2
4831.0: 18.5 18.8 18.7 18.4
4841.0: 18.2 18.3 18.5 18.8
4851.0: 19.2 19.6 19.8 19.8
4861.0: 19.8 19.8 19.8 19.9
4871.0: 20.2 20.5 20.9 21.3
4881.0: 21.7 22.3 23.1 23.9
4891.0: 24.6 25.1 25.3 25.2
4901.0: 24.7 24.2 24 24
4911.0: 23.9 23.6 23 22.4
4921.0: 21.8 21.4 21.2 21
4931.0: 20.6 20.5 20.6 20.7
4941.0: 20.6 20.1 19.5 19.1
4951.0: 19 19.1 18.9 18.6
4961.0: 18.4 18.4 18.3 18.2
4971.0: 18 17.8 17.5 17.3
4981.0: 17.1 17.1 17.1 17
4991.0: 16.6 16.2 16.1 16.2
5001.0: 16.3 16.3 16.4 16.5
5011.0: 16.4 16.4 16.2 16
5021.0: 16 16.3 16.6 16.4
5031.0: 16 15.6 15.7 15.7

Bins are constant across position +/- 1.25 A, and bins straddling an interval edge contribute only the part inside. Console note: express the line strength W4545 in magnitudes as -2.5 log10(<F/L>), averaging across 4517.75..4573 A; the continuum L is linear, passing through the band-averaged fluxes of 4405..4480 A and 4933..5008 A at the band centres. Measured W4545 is 0.08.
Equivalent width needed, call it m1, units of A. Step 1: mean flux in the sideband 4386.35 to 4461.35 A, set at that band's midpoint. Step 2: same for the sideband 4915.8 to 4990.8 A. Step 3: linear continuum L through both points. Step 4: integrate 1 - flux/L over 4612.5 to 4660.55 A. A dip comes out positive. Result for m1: 6.7 A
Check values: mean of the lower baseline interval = 17.9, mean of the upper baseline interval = 19.3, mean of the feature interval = 15.8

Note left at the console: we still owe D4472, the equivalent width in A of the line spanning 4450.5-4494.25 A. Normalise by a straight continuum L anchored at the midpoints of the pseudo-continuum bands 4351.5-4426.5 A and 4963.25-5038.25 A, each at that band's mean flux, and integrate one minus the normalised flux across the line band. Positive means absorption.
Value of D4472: 2.1 A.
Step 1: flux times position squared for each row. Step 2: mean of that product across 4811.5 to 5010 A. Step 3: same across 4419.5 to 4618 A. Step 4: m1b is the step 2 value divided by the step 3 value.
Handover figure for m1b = 1.38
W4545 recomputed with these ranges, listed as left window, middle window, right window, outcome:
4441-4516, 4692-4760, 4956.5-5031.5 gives 0.06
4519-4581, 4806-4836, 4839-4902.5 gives 0.14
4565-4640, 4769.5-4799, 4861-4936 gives 0.17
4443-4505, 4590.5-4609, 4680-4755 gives 0.02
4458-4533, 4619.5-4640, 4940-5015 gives 0.07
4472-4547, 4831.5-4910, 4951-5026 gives -0.24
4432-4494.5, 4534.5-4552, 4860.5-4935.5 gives 0.10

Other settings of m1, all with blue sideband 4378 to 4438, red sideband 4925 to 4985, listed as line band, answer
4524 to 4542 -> 1.7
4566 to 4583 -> 1.0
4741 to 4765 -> 2.9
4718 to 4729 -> 1.5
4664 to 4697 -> 4.7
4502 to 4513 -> 0.9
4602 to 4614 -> 1.6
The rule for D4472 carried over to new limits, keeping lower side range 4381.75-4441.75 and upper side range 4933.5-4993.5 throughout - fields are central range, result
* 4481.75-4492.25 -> 0.7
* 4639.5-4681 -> 5.4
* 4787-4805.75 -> 0.8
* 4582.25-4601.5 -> 1.7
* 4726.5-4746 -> 2.6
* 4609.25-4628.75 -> 2.6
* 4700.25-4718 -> 2.2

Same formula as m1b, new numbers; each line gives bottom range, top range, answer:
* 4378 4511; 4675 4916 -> 1.22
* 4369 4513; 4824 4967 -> 1.43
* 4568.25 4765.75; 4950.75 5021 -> 1.22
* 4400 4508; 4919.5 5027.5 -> 1.29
